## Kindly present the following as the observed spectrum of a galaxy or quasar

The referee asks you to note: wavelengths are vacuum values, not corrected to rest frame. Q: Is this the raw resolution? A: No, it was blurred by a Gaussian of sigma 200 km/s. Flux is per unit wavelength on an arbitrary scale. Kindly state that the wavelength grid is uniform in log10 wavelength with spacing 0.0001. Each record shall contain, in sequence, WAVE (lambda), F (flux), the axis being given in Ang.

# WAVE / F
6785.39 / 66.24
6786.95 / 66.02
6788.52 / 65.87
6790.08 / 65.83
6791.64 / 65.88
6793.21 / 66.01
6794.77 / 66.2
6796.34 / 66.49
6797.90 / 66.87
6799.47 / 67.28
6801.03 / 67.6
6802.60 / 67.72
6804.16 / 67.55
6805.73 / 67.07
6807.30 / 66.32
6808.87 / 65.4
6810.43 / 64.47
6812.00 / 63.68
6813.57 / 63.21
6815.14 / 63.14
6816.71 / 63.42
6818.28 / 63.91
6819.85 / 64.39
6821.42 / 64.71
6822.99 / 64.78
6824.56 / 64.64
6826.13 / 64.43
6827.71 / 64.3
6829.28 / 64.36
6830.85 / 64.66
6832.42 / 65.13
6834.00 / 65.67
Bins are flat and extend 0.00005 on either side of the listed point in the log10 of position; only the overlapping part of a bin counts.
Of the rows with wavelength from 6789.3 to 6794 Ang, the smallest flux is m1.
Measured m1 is 65.83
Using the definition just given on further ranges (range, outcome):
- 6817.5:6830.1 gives 63.91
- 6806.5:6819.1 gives 63.14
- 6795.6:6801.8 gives 66.49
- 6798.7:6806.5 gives 67.07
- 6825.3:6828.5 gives 64.3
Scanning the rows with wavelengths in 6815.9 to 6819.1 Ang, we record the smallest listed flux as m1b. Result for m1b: 63.42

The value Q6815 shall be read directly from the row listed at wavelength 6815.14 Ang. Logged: 63.14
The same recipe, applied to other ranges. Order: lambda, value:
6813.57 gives 63.21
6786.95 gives 66.02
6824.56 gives 64.64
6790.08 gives 65.83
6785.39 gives 66.24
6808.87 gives 65.4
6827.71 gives 64.3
